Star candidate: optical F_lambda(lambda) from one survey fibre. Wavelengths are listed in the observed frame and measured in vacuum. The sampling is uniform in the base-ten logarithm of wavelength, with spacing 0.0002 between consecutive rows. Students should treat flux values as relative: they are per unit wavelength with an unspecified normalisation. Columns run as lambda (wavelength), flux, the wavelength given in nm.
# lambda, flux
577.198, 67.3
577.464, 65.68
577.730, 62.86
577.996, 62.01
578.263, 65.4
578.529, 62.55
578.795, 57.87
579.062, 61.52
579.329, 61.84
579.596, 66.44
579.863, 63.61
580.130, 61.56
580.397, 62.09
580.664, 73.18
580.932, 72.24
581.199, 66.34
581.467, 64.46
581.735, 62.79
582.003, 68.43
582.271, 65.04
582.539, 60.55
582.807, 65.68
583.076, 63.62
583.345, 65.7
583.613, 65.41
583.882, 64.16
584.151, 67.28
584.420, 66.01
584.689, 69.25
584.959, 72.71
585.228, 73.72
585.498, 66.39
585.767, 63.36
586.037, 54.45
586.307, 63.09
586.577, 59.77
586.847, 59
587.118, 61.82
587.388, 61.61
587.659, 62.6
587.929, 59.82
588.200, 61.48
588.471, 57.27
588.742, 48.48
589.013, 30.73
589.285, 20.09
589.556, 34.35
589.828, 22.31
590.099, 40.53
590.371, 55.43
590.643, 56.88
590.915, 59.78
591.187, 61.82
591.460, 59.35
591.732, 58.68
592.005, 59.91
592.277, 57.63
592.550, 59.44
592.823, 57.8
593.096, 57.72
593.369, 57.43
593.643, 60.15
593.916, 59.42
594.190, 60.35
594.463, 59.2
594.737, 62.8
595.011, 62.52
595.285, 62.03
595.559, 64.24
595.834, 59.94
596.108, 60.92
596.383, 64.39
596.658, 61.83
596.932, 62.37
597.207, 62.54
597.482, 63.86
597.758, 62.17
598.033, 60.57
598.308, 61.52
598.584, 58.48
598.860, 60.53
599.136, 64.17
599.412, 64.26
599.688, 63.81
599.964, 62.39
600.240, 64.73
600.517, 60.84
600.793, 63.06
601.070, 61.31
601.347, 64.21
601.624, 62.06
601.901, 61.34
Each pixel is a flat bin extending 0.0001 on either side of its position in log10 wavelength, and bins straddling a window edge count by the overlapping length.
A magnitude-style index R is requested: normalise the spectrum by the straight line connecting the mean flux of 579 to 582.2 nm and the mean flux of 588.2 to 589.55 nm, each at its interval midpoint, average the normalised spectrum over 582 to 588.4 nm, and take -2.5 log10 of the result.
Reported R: -0.24 mag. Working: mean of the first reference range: 65.5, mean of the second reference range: 40.9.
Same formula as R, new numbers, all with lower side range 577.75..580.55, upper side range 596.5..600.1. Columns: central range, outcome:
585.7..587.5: 0.04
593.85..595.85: 0.01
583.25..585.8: -0.09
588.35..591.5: 0.35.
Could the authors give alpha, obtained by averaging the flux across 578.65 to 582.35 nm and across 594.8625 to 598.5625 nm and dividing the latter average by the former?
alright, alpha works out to 1.0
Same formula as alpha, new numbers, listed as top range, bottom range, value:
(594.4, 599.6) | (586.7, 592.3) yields 1.20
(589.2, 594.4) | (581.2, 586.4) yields 0.81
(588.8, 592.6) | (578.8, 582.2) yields 0.74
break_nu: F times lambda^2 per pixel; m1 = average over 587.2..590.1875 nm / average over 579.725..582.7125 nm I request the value 0.7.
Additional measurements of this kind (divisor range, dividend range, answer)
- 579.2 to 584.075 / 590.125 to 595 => 0.93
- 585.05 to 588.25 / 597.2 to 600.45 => 1.04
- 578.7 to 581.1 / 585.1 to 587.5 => 0.99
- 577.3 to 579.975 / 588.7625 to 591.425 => 0.72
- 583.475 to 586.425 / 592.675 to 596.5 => 0.95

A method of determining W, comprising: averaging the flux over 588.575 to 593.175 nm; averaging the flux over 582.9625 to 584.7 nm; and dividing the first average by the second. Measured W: 0.75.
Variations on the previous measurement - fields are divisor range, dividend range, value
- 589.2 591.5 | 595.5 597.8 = 1.37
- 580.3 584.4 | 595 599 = 0.94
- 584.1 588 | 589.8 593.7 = 0.87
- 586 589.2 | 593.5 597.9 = 1.10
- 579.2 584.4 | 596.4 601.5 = 0.96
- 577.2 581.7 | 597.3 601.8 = 0.97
